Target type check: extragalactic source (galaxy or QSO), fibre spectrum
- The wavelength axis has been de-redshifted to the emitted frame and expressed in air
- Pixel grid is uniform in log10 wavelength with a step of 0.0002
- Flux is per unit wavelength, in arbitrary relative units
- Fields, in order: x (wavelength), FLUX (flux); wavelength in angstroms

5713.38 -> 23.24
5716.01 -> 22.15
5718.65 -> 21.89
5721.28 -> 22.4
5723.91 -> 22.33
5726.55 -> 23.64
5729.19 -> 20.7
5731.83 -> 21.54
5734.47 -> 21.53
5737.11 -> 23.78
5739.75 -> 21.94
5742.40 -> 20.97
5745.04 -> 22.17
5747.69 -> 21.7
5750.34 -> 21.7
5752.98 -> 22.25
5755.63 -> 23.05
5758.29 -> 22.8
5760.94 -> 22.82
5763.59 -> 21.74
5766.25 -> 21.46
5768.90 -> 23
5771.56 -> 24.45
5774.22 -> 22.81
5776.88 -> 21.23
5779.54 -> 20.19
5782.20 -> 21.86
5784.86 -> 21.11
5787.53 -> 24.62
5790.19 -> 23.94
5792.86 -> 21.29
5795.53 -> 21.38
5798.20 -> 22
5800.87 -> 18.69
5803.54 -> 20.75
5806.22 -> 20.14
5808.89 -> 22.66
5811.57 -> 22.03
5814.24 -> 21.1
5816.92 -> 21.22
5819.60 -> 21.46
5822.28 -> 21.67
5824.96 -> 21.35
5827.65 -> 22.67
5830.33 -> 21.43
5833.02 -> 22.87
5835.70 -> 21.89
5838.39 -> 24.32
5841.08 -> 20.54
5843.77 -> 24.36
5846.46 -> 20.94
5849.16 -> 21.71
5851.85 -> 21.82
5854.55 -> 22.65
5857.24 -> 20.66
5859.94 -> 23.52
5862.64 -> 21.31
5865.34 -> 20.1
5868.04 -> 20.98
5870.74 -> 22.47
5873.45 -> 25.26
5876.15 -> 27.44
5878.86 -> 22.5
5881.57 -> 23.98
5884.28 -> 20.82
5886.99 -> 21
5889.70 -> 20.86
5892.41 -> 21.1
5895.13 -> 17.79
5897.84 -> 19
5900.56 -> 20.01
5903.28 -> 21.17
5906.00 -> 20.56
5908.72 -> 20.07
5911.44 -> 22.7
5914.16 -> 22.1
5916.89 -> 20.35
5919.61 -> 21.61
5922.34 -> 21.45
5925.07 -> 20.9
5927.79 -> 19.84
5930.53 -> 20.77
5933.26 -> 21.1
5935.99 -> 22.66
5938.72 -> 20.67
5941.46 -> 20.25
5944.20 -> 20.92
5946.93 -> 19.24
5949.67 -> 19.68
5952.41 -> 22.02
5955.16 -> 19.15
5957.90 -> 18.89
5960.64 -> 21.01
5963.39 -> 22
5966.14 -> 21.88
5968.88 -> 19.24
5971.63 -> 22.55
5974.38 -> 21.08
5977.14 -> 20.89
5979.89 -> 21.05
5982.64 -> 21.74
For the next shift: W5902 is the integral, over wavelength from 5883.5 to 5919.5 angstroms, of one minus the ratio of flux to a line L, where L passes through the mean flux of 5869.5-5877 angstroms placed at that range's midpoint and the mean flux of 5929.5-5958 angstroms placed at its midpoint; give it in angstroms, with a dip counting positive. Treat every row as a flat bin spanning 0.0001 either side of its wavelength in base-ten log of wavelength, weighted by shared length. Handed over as 3.9 angstroms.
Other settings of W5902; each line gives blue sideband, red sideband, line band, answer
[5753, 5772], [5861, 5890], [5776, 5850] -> 2.6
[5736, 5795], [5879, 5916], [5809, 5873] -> -1.3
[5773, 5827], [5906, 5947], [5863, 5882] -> -1.7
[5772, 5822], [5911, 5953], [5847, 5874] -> -0.8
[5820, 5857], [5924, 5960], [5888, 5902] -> 0.9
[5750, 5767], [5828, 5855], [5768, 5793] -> -0.2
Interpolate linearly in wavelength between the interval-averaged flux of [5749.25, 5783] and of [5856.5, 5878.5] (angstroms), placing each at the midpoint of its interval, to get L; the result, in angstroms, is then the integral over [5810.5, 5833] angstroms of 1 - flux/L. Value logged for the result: 0.9 angstroms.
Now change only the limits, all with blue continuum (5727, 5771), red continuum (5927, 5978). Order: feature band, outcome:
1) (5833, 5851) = -0.7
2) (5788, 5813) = 0.3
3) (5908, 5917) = -0.2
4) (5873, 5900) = -0.8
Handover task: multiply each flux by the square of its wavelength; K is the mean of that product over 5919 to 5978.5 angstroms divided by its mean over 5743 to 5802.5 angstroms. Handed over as 1.00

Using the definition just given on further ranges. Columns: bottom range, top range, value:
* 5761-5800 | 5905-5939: 1.00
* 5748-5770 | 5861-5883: 1.07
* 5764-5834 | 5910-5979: 1.01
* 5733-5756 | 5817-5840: 1.03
